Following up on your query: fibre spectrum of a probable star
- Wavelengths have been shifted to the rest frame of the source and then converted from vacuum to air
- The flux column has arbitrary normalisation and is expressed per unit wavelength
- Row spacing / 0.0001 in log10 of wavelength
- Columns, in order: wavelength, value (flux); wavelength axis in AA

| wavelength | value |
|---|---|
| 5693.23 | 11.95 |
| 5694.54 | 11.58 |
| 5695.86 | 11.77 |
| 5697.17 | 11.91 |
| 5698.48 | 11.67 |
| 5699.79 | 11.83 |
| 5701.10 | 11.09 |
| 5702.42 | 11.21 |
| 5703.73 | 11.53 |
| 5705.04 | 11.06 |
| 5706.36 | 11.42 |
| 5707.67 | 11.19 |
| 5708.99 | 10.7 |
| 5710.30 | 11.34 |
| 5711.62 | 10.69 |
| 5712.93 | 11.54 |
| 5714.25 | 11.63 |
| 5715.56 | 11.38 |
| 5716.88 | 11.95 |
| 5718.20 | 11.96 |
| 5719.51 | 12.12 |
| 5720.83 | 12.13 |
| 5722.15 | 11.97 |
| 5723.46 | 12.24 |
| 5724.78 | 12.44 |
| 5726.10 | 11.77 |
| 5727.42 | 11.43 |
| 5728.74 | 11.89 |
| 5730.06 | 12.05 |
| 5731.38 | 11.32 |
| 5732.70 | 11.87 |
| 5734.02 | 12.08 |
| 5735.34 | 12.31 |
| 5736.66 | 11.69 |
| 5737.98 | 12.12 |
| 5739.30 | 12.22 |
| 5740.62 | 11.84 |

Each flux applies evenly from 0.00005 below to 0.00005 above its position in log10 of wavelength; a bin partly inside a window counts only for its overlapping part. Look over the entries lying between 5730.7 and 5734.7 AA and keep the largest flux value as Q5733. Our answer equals 12.08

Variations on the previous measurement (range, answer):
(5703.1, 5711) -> 11.53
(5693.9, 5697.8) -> 11.91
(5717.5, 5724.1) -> 12.24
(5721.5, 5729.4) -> 12.44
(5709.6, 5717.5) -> 11.95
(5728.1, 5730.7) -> 12.05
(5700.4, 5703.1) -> 11.21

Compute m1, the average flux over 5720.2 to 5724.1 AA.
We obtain 12.1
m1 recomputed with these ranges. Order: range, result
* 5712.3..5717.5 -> 11.6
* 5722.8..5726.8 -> 12.2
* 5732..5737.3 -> 12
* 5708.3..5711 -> 11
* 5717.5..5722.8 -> 12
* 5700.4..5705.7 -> 11.2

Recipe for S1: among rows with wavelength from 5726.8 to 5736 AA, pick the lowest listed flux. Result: 11.32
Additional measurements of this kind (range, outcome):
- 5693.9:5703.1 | 11.09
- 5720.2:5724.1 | 11.97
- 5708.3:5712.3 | 10.69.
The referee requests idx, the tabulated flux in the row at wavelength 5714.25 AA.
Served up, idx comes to 11.63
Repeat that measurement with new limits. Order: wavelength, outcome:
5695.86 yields 11.77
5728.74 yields 11.89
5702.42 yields 11.21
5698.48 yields 11.67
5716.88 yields 11.95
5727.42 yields 11.43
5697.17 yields 11.91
